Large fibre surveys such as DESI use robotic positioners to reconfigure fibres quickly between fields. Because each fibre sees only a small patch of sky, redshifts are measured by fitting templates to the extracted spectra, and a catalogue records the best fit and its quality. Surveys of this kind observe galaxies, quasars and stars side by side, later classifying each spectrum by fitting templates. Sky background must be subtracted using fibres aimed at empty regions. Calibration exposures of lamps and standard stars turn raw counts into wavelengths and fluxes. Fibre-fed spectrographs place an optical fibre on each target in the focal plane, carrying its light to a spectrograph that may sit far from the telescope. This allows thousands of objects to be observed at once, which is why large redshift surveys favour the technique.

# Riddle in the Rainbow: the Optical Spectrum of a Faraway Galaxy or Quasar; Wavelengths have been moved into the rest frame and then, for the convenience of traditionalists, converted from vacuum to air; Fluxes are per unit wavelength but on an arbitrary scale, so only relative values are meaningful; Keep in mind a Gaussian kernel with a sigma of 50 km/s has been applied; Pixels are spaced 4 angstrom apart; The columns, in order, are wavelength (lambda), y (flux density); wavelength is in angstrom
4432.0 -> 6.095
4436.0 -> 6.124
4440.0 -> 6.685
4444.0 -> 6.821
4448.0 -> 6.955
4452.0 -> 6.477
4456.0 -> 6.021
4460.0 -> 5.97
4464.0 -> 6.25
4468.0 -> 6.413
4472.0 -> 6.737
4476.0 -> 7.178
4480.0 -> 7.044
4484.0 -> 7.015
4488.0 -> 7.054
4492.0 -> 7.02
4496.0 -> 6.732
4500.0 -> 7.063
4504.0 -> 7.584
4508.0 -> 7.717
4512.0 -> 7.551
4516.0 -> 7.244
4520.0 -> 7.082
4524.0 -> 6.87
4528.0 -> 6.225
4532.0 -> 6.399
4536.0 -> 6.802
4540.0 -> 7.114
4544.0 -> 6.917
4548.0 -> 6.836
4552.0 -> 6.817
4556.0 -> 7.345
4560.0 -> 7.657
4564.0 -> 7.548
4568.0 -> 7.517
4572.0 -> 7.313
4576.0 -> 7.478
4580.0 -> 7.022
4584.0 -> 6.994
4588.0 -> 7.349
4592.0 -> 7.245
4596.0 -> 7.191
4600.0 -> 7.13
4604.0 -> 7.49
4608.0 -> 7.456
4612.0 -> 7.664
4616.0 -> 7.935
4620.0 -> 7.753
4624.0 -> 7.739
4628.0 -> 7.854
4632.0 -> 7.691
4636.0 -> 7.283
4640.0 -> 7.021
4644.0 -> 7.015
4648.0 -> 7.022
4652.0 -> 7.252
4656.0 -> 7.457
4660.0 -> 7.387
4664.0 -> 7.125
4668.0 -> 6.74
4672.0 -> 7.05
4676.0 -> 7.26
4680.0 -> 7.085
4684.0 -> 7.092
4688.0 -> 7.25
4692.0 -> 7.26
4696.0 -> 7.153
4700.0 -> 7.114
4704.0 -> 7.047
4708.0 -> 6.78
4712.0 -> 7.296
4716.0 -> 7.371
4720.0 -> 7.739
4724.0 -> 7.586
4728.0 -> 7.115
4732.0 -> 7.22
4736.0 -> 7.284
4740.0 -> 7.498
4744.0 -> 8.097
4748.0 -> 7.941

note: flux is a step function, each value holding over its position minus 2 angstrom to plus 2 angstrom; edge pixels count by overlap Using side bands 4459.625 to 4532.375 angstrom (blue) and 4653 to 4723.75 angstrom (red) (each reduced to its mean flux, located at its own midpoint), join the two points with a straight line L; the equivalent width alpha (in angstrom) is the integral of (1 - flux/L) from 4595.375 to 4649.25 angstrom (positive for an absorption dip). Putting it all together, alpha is -2.66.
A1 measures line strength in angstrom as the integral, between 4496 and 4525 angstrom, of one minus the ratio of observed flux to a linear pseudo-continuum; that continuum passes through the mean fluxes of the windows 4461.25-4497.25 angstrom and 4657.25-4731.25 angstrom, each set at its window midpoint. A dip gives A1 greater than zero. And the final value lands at -1.7 angstrom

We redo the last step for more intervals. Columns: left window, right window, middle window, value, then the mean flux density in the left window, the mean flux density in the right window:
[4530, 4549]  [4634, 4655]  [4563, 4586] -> -1.3 angstrom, 6.81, 7.13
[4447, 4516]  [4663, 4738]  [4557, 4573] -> -1.2 angstrom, 6.88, 7.19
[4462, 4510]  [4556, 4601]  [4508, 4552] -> 1.3 angstrom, 6.98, 7.32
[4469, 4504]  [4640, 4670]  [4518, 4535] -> 0.9 angstrom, 7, 7.13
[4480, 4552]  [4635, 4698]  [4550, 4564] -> -0.5 angstrom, 7.01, 7.15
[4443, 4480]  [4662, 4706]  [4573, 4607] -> -1.8 angstrom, 6.56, 7.11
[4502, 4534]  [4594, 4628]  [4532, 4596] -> 1.3 angstrom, 7.08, 7.56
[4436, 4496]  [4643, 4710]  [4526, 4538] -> 0.6 angstrom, 6.67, 7.12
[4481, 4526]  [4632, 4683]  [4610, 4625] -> -1.3 angstrom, 7.17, 7.16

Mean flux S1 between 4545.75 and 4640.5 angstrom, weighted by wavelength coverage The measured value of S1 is 7.39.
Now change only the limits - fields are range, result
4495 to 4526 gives 7.25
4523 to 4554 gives 6.74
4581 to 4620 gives 7.39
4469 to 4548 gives 7.01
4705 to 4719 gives 7.18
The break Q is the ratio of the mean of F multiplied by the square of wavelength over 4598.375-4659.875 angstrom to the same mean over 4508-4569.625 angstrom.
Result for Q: 1.09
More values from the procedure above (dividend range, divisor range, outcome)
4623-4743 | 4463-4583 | 1.10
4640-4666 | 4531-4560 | 1.08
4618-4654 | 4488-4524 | 1.09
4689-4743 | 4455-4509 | 1.18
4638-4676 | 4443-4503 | 1.15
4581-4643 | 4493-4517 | 1.07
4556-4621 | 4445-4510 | 1.14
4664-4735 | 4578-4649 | 1.01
